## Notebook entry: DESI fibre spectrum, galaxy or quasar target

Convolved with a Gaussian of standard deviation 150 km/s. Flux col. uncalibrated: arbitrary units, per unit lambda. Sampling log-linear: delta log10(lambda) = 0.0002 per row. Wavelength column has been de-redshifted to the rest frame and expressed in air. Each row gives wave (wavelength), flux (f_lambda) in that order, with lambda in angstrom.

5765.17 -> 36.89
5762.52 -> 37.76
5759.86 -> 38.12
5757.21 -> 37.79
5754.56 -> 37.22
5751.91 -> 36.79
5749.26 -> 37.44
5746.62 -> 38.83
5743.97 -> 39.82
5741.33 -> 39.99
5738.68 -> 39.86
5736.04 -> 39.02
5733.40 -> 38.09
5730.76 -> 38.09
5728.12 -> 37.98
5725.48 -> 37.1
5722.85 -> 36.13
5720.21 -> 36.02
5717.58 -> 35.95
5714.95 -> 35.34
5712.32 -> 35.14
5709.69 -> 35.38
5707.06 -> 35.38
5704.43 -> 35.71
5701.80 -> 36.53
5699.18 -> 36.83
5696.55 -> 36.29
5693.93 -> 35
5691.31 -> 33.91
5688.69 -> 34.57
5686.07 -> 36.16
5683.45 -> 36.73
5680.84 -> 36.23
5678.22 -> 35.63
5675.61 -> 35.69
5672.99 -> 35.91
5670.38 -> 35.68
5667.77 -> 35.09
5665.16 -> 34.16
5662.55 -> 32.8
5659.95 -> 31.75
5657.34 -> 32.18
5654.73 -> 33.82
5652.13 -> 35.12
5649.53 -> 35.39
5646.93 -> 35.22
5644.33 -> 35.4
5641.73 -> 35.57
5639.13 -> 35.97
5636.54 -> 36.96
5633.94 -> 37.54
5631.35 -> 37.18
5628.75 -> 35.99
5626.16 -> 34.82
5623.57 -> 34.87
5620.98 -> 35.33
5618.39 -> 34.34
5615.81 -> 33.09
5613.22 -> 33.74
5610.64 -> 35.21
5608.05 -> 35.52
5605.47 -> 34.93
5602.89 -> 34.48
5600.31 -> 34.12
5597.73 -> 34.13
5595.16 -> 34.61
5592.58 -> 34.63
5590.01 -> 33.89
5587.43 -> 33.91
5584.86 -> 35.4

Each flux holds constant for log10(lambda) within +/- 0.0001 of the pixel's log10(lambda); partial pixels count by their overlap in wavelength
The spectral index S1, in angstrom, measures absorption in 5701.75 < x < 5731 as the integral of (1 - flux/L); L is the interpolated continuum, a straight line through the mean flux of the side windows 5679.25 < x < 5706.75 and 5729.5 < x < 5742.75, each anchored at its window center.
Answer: 1.1 angstrom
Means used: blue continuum 35.8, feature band 36.1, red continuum 39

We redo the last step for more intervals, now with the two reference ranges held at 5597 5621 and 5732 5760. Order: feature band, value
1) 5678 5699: 0.7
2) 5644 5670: 1.3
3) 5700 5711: 0.4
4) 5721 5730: 0.2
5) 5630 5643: -0.5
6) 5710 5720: 0.5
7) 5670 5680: 0.2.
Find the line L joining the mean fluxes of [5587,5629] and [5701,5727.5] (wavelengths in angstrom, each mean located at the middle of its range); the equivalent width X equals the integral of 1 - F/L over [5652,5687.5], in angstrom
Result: 0.6 angstrom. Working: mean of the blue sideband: 34.5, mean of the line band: 34.8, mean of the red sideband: 35.9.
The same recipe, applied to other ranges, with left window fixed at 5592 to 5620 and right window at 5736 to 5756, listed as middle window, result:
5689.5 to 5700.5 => 0.5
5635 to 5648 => -0.1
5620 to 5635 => -0.4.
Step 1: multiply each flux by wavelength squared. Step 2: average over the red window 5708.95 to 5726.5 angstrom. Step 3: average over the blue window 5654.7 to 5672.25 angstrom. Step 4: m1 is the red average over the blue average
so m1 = 1.1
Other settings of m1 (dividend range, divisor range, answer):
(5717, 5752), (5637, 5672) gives 1.13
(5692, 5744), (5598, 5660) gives 1.09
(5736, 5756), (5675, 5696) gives 1.11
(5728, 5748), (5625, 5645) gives 1.12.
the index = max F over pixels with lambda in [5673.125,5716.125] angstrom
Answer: 36.83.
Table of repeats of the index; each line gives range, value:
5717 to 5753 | 39.99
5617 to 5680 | 37.54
